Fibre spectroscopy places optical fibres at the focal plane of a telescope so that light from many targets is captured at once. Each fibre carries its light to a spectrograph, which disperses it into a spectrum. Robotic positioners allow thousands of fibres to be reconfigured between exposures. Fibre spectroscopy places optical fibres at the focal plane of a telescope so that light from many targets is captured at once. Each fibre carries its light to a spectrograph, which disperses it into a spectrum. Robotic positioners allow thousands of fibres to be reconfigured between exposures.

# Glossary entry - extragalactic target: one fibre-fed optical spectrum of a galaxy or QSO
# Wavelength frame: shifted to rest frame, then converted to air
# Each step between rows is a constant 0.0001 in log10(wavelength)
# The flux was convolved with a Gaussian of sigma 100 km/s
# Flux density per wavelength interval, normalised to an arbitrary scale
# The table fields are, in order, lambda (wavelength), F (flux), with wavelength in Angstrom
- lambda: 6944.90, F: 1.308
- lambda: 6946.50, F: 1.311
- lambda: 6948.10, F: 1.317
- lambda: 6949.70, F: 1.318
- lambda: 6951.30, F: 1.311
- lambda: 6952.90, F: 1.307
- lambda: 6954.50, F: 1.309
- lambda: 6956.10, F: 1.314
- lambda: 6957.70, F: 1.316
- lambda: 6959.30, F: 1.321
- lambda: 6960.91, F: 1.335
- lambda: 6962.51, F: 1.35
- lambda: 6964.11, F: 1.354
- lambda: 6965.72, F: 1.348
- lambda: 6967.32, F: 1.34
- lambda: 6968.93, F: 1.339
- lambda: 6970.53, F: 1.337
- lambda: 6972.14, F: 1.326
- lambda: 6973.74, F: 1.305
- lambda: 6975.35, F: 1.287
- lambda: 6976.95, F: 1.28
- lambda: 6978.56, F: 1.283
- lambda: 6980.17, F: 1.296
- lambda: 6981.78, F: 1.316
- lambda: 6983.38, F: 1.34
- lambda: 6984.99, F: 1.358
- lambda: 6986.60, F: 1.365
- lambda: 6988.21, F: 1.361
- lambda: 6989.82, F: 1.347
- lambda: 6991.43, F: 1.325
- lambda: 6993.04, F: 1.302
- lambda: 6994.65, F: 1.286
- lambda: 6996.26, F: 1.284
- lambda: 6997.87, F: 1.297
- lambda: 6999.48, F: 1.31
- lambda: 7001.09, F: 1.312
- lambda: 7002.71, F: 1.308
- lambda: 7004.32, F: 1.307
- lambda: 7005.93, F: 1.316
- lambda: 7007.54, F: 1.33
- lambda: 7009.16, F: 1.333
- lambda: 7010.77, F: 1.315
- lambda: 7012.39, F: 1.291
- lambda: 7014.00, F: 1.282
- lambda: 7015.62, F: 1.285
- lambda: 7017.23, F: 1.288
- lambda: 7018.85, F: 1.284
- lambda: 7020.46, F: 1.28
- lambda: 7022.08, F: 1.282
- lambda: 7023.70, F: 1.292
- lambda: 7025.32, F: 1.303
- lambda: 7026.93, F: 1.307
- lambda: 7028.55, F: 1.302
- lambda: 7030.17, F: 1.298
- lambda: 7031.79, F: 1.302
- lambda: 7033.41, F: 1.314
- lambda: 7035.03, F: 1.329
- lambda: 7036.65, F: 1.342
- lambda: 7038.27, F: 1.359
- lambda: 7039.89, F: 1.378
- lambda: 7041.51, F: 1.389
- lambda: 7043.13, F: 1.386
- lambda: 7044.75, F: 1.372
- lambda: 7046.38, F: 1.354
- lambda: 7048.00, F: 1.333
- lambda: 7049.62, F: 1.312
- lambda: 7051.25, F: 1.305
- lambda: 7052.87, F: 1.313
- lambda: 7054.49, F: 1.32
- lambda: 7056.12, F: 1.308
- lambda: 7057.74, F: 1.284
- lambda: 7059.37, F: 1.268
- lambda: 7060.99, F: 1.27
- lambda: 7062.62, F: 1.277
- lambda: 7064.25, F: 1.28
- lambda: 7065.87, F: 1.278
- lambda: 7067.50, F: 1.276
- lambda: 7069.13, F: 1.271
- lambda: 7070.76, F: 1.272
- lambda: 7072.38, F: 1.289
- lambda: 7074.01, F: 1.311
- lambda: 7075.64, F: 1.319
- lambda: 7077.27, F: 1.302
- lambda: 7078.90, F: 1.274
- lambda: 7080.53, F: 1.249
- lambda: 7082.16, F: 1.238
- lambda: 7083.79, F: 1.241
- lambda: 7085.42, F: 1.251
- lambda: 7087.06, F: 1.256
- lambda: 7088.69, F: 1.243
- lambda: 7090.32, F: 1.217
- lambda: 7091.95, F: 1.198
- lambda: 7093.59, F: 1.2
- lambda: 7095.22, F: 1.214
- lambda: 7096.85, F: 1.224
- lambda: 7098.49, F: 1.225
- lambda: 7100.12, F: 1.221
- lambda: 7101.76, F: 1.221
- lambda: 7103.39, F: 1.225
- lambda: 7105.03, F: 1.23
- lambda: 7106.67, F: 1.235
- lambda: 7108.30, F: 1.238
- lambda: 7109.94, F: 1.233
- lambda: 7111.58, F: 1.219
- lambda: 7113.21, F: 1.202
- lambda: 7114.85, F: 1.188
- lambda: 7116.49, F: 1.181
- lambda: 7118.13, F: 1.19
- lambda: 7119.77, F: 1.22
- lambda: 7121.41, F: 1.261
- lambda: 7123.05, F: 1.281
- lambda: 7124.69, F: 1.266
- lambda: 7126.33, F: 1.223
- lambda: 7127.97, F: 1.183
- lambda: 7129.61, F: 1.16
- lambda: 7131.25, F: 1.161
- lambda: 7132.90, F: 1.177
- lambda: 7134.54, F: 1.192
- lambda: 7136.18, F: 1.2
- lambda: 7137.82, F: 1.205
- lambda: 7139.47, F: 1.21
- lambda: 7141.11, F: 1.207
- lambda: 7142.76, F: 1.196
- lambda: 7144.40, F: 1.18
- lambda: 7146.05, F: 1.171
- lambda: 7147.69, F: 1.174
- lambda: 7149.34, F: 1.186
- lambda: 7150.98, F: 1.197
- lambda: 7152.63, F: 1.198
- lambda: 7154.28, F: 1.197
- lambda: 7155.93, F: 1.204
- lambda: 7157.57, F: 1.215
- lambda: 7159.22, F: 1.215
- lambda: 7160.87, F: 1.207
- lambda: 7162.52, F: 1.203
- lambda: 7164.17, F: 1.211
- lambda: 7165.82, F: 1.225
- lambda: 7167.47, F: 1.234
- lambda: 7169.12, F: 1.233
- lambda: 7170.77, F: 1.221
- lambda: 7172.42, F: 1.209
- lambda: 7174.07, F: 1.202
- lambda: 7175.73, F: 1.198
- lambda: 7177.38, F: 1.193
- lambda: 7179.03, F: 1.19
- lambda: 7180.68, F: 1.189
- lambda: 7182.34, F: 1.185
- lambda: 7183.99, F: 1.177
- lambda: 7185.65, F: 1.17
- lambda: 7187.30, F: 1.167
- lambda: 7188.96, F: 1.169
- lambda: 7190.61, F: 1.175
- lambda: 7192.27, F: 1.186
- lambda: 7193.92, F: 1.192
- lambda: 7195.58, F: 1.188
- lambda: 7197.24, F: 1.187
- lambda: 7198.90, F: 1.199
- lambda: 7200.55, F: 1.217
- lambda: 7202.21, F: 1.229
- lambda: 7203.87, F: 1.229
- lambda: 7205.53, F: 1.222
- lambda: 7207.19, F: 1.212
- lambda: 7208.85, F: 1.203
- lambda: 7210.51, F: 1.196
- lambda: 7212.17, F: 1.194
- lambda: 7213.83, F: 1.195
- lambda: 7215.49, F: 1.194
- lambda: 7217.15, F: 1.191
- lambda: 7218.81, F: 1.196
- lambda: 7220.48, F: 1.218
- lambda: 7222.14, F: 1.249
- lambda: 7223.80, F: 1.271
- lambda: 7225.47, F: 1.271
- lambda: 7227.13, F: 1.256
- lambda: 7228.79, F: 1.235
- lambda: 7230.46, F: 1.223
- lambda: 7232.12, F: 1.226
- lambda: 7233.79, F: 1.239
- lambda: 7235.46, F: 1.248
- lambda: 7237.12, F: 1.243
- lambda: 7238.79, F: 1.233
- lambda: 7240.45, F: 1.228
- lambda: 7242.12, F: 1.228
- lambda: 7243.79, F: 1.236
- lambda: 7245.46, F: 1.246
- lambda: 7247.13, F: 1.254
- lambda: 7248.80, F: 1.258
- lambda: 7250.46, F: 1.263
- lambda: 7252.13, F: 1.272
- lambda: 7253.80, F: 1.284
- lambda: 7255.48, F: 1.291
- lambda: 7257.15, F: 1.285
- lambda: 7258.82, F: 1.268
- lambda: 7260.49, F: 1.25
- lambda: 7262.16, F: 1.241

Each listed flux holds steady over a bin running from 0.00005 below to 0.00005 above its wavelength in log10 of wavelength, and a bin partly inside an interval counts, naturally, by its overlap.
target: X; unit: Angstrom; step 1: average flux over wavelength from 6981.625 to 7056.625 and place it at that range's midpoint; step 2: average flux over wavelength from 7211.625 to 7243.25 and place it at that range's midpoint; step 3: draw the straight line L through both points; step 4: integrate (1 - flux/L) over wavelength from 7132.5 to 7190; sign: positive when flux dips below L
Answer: 2.8 Angstrom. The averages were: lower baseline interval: 1.32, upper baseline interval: 1.23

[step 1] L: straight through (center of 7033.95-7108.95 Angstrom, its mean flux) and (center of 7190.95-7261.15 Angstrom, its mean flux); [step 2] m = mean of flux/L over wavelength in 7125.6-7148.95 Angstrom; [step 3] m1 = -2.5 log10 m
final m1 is 0.06 mag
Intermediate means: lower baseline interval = 1.28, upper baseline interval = 1.23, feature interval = 1.19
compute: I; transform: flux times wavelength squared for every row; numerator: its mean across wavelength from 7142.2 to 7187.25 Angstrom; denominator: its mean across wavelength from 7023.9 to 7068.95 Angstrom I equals 0.9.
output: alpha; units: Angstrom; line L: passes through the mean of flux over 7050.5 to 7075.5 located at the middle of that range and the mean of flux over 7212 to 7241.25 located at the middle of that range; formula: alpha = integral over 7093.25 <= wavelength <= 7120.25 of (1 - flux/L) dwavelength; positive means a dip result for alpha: 1.2 Angstrom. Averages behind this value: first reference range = 1.29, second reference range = 1.23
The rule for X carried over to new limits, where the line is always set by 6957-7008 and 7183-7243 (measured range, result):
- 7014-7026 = 0.2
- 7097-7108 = 0.3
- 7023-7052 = -0.8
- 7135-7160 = 0.9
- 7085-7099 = 0.5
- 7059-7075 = 0.0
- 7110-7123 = 0.5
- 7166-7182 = 0.3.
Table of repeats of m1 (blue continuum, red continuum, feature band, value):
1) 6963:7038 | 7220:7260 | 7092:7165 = 0.06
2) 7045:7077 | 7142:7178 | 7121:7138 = 0.02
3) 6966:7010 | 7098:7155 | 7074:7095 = -0.01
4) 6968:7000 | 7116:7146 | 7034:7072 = -0.04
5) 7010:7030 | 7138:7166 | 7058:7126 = 0.00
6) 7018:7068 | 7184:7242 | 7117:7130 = 0.04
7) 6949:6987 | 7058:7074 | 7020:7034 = 0.00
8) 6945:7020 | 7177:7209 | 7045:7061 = -0.03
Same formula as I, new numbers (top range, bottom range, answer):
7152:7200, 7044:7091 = 0.96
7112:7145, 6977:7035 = 0.95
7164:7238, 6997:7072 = 0.97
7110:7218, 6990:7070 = 0.95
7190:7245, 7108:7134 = 1.03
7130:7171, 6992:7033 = 0.96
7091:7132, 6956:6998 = 0.95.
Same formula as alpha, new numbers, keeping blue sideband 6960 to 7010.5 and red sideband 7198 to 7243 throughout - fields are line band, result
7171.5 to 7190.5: 0.8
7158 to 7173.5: 0.4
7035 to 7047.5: -0.6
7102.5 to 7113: 0.4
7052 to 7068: 0.0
